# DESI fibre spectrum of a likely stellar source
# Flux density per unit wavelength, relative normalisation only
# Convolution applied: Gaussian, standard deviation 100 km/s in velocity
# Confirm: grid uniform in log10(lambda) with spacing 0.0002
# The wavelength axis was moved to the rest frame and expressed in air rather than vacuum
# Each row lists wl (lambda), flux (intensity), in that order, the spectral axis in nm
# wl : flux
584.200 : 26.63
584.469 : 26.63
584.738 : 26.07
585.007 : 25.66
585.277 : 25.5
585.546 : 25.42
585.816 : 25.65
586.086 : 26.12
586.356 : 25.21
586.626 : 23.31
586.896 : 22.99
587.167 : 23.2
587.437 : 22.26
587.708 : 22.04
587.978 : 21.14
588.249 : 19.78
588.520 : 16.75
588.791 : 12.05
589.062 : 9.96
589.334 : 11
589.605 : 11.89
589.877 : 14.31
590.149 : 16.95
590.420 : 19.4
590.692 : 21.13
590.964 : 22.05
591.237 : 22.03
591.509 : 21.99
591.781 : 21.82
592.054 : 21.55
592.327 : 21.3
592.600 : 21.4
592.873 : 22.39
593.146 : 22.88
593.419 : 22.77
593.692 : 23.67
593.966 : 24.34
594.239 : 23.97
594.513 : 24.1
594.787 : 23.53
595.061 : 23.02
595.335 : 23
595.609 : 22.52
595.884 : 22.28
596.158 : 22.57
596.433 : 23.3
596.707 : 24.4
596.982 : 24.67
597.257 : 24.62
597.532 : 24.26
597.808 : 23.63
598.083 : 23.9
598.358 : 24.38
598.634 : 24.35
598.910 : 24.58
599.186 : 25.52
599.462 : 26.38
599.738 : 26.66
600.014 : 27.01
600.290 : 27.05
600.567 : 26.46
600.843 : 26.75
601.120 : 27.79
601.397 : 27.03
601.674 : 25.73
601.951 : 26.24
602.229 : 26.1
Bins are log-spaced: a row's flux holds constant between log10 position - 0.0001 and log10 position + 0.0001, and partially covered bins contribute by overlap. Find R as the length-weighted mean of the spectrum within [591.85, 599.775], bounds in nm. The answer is 23.6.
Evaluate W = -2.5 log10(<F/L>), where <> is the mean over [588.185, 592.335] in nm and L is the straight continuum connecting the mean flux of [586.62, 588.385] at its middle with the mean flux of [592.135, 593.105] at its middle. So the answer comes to 0.24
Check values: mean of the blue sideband 22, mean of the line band 17.6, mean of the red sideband 21.8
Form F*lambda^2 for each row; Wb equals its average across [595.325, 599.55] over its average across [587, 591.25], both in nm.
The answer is 1.4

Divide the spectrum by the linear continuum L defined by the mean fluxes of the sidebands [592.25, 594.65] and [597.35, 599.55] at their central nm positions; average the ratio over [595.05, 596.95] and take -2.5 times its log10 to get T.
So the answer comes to 0.03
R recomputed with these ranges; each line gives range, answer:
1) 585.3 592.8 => 20.2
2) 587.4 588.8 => 19.4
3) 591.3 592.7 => 21.6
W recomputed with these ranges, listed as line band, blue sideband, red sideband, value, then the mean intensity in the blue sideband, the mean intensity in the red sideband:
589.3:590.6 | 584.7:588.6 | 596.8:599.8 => 0.49 mag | 23.4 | 24.8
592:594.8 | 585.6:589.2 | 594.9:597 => -0.02 mag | 20.9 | 23.1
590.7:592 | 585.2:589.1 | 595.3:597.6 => 0.03 mag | 21.6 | 23.5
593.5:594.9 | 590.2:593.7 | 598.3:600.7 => -0.04 mag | 21.7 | 25.9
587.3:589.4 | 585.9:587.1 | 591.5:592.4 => 0.35 mag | 24.4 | 21.6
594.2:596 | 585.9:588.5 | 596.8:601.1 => 0.06 mag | 22.7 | 25.4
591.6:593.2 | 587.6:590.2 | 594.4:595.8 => -0.11 mag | 15.5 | 23.2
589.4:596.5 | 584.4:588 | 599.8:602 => 0.19 mag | 24.4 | 26.8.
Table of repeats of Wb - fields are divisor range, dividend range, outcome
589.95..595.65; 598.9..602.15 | 1.23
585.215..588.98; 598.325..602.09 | 1.24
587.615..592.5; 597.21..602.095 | 1.46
